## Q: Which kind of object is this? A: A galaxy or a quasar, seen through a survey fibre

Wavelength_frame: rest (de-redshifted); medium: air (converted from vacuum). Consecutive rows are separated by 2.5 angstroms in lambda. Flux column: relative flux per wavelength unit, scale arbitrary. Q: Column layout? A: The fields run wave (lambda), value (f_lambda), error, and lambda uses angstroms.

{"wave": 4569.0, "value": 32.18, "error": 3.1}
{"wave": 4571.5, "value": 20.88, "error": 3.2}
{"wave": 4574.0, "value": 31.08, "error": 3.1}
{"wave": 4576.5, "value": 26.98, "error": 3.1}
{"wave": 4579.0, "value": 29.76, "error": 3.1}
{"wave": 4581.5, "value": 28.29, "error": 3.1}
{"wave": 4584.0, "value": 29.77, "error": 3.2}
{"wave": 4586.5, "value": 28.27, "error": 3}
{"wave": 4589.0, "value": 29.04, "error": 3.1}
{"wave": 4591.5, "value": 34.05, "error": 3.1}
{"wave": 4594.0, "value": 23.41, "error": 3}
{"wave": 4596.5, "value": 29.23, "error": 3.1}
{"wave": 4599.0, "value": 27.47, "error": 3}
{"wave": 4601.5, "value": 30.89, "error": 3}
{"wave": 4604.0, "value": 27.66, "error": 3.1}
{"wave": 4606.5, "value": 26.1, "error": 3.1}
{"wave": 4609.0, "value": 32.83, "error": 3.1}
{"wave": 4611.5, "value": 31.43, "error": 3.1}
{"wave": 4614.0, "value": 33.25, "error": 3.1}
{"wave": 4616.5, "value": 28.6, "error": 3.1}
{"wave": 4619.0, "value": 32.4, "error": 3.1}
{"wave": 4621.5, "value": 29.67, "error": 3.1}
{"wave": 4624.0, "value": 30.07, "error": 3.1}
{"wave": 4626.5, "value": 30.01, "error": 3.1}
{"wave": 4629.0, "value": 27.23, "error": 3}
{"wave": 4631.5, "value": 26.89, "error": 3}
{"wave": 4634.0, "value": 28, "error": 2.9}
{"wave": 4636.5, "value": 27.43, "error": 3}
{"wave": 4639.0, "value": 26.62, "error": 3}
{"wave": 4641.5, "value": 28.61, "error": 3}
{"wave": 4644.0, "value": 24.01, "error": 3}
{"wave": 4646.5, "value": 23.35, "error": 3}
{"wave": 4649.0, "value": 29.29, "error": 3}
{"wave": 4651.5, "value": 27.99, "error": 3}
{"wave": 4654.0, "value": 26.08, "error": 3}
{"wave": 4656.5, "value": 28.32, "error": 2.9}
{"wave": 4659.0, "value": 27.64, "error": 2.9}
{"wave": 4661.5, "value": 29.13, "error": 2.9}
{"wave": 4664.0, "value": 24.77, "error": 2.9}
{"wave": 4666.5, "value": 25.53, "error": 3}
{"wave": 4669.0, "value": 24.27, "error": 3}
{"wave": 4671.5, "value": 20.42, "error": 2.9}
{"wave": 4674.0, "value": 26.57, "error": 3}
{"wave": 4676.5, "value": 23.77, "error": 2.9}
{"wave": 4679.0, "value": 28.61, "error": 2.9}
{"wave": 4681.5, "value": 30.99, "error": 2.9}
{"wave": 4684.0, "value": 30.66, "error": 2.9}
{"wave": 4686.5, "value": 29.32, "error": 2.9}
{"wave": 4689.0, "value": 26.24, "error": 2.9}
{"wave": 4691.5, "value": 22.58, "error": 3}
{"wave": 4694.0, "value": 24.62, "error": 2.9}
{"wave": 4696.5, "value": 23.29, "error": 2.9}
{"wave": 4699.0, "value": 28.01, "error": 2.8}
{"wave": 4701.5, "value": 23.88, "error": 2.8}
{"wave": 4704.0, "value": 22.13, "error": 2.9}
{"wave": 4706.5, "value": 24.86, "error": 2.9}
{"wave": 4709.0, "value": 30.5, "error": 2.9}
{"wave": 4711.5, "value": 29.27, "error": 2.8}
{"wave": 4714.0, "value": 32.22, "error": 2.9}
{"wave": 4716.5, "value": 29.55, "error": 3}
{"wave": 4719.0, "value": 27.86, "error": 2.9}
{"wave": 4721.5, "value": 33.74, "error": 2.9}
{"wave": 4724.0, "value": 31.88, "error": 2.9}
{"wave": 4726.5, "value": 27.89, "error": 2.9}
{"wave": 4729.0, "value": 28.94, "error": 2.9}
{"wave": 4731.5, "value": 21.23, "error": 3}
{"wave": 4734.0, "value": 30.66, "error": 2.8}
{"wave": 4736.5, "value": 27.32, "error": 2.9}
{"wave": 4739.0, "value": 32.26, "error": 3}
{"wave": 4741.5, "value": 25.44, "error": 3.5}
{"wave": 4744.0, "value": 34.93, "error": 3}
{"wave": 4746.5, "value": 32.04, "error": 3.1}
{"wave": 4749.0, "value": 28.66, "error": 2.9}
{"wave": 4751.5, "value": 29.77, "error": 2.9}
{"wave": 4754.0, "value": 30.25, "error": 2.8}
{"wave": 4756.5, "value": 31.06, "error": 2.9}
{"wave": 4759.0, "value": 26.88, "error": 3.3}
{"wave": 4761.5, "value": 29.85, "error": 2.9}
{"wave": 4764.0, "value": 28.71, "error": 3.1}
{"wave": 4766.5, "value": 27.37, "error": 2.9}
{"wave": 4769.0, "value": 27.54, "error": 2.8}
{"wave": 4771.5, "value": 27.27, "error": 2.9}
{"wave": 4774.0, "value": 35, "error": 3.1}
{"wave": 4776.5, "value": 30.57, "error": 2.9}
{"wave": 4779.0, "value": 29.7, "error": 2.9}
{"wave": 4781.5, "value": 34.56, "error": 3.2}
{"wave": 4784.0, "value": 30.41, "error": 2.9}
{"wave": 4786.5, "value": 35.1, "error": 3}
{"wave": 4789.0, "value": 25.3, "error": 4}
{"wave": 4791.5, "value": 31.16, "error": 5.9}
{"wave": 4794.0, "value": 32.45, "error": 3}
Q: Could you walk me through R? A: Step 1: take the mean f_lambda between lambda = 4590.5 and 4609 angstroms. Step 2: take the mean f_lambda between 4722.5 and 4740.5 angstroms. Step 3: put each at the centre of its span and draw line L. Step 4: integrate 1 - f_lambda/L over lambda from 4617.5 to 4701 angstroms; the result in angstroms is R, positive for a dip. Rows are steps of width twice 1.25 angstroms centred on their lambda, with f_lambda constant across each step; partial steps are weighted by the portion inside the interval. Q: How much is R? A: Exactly 4.7 angstroms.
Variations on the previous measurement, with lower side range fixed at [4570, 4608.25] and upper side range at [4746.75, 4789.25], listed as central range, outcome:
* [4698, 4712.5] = 1.5 angstroms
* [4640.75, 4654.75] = 1.1 angstroms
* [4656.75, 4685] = 2.4 angstroms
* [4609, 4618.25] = -0.9 angstroms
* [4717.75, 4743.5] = 0.7 angstroms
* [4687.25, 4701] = 2.0 angstroms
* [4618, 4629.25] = -0.6 angstroms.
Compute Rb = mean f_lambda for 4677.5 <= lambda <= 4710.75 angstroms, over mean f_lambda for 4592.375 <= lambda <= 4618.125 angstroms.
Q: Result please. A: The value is 0.9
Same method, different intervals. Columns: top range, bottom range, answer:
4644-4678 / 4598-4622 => 0.86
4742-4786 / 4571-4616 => 1.04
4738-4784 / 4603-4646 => 1.05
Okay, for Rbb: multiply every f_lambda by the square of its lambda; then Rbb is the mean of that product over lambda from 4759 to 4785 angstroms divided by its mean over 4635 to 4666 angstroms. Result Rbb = 1.17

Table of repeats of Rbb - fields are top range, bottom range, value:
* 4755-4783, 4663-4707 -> 1.21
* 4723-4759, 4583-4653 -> 1.08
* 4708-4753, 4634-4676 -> 1.17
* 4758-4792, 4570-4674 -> 1.14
